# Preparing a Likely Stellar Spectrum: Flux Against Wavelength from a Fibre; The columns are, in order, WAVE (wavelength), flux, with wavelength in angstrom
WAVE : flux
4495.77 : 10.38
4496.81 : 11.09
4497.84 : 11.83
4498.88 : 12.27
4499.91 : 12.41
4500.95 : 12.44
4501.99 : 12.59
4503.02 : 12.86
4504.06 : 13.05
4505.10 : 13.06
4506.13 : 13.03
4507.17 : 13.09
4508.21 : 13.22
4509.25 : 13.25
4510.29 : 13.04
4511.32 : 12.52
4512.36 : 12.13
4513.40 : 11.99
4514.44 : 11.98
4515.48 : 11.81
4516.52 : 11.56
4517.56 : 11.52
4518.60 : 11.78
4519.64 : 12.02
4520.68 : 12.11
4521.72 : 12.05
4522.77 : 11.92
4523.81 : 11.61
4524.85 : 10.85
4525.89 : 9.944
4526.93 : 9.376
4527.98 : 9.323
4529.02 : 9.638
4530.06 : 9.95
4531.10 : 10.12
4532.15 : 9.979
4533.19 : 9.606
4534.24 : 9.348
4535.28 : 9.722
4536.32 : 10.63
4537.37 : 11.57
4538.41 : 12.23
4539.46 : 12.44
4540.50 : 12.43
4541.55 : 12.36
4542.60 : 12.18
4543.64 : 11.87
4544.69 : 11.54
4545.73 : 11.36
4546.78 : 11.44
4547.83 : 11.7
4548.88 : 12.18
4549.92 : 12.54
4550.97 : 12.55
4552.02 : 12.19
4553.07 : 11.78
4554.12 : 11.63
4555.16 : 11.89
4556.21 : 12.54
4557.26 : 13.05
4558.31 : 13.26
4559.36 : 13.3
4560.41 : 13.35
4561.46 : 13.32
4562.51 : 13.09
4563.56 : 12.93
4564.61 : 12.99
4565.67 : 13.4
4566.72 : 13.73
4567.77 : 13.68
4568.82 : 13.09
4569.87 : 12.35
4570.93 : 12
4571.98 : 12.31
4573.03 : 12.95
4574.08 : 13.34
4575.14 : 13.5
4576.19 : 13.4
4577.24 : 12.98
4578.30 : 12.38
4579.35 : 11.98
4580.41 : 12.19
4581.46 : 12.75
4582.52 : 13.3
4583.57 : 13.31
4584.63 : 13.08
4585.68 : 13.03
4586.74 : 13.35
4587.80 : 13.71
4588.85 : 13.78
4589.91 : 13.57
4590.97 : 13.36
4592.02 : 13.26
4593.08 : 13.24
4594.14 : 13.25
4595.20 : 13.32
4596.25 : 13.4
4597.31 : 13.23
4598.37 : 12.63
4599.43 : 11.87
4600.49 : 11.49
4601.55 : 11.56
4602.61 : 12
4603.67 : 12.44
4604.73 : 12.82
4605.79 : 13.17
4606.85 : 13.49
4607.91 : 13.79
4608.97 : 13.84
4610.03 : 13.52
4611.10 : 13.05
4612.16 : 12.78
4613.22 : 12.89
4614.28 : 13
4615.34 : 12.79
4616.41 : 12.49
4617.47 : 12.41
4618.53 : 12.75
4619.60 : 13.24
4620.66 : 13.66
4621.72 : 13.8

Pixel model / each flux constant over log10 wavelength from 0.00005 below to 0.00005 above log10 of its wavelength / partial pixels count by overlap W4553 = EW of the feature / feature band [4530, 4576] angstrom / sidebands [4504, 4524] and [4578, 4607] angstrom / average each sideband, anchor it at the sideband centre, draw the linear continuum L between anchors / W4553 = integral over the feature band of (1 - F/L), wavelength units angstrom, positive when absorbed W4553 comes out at 1.7 angstrom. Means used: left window 12.3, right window 12.9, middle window 12.2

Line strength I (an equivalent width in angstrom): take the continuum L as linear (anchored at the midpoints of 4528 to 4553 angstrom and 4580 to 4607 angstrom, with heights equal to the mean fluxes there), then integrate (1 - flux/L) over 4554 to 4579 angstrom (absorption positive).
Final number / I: -1.8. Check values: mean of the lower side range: 11.3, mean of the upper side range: 12.9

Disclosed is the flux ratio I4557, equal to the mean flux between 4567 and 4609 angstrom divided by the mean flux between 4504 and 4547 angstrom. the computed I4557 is 1.12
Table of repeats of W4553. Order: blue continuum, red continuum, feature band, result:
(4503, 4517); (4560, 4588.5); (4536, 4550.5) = 1.0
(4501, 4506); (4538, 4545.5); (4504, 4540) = 3.1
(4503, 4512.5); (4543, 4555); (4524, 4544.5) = 2.5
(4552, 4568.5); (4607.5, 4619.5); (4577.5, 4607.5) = 0.2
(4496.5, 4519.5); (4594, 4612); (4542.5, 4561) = 0.5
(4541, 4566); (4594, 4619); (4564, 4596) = -1.2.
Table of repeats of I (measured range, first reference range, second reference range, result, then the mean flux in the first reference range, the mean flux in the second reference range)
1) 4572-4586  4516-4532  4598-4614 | -0.9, 10.9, 12.8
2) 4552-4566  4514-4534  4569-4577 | -0.6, 10.9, 12.9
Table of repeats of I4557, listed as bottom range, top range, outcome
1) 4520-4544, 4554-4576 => 1.19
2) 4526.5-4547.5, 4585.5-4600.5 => 1.21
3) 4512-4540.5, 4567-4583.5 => 1.16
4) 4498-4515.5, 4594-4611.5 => 1.02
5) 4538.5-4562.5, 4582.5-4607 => 1.05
